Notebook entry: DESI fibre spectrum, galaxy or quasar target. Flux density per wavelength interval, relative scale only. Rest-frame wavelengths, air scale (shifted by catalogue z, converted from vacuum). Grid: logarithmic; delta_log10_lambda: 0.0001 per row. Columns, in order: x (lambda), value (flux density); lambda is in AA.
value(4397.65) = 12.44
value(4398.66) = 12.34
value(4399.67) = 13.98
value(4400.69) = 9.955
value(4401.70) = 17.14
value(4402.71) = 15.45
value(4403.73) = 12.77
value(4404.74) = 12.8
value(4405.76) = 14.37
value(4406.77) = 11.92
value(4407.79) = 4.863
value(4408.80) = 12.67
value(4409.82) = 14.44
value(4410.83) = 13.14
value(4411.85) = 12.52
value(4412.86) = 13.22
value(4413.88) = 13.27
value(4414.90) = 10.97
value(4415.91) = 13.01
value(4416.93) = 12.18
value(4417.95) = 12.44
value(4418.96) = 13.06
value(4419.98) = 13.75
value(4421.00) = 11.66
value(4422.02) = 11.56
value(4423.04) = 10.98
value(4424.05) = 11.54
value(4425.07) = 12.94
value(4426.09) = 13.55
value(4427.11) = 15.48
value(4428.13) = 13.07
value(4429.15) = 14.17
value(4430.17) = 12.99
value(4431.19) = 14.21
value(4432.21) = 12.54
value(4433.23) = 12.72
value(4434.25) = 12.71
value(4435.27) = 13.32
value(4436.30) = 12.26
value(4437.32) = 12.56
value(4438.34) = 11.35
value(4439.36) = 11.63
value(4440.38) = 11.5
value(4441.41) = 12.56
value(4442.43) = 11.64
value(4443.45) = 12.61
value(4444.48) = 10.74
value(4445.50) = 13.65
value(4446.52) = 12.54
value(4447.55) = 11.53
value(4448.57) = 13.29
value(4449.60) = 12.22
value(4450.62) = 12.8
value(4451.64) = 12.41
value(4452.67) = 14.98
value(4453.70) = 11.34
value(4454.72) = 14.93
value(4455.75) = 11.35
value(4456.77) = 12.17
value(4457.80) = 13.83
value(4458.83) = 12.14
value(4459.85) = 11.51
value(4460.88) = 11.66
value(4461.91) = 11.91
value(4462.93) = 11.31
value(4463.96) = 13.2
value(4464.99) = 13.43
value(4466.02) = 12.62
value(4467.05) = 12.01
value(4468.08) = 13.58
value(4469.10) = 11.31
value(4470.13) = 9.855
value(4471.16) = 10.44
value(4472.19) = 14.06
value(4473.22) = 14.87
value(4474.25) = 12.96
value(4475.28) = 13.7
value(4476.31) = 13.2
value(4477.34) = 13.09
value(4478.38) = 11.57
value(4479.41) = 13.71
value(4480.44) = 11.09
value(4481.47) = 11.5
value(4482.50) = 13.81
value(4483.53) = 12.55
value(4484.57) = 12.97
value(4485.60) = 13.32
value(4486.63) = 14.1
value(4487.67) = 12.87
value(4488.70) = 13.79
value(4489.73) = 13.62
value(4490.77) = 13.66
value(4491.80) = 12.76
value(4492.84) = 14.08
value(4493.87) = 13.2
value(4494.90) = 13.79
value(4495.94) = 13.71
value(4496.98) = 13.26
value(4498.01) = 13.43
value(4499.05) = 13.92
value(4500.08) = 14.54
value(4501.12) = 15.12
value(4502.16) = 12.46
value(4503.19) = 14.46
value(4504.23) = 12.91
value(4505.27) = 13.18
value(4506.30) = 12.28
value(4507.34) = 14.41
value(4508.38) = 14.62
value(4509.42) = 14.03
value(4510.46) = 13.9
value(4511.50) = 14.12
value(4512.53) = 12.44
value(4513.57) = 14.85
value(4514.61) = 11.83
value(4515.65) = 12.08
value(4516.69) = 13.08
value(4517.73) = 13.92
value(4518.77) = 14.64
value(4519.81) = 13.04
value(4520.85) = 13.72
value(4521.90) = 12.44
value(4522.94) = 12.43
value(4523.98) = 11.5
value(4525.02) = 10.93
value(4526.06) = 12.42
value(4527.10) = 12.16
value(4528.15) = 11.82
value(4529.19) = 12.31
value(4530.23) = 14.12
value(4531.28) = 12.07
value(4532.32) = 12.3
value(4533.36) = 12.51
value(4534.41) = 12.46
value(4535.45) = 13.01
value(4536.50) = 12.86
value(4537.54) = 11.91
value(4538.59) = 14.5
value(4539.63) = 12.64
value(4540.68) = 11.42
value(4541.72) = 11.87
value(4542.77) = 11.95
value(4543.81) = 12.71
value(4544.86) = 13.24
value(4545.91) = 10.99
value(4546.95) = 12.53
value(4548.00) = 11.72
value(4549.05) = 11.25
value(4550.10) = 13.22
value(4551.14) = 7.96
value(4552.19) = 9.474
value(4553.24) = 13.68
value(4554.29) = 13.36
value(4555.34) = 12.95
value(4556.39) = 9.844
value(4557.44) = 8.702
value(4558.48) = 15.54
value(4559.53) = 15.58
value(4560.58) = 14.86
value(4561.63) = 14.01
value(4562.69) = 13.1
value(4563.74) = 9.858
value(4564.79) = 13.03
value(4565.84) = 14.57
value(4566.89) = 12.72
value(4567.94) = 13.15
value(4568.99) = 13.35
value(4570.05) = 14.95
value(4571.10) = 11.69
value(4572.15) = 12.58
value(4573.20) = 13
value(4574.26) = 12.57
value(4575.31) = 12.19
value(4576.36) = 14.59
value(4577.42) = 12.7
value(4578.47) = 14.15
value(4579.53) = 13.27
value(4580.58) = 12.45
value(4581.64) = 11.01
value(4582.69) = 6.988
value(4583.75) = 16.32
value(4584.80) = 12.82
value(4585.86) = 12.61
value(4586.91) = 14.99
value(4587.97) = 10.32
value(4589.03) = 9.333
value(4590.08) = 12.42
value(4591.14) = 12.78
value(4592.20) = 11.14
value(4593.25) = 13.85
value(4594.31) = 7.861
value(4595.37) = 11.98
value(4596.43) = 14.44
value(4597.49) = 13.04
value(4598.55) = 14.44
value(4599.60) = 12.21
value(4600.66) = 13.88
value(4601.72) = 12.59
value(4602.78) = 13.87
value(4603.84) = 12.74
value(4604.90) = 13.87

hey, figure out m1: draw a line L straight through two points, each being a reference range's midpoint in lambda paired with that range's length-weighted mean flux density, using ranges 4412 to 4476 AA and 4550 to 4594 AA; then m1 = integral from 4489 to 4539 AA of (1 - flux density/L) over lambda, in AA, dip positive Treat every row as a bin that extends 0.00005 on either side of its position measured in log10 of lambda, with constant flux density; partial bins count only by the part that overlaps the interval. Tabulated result -2.5 AA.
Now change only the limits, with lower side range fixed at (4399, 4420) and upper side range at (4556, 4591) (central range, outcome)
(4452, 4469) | 0.18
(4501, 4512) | -0.86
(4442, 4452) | 0.30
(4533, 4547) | 0.28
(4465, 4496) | -0.48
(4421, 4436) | -0.23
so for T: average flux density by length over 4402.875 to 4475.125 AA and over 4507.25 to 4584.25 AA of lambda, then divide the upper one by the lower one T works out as 1.01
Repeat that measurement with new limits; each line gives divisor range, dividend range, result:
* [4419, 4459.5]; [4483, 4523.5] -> 1.07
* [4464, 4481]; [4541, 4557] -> 0.93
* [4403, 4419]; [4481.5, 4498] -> 1.08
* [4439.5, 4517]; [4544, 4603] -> 0.97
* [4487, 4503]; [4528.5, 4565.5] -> 0.91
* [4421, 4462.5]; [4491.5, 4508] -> 1.08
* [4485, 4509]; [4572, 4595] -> 0.90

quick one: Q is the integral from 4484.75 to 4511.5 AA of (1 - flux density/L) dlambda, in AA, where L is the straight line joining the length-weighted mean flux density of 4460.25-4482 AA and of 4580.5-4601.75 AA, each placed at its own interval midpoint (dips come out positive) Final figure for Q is -2.74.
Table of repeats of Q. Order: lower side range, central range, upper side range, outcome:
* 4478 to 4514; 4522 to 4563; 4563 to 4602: 1.98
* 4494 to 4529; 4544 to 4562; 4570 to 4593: 0.70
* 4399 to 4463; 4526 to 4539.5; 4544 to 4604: -0.11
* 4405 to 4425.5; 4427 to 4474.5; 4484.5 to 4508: 0.91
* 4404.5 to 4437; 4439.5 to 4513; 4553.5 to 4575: -0.93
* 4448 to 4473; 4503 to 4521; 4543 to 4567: -1.58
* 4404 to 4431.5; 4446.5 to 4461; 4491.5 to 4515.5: 0.47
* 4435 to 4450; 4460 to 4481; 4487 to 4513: 0.71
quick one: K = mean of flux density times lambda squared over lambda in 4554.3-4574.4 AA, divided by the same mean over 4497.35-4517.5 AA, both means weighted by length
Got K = 0.98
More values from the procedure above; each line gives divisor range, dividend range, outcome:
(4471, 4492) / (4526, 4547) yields 0.98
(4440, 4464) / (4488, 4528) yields 1.10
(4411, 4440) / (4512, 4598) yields 1.04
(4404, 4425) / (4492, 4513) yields 1.16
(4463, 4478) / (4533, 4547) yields 1.01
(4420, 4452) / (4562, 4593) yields 1.07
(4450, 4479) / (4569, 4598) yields 1.04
